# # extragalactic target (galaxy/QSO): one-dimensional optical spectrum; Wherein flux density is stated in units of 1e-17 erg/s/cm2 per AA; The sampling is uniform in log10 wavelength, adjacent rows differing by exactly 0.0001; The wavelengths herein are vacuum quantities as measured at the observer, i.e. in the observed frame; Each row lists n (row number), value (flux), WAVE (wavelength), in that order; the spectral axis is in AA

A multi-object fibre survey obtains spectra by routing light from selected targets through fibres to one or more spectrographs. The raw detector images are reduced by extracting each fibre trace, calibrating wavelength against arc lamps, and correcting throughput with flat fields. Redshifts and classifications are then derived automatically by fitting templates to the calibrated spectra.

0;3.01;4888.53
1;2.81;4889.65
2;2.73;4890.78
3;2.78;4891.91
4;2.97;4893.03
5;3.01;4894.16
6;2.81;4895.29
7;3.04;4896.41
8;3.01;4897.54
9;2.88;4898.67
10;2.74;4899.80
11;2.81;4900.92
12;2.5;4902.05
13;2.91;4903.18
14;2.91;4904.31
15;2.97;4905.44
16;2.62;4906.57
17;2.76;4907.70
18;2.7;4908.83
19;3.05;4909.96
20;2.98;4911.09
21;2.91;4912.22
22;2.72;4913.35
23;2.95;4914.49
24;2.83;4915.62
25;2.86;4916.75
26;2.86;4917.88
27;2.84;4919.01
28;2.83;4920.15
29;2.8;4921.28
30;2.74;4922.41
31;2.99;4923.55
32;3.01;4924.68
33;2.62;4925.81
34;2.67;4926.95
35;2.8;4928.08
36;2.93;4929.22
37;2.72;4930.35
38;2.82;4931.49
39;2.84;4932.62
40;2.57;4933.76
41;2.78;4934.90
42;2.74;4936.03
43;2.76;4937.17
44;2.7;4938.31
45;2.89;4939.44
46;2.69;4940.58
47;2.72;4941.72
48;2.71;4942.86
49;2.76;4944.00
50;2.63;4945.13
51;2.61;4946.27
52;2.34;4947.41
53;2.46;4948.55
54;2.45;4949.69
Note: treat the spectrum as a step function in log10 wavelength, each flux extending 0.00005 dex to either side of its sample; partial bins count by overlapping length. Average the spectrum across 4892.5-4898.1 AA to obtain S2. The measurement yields 2.97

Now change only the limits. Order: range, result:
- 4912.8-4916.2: 2.83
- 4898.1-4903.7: 2.77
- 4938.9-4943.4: 2.75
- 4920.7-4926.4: 2.83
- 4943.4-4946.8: 2.67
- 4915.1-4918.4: 2.85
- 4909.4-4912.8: 2.98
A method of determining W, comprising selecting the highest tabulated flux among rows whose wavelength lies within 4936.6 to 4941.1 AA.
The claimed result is 2.89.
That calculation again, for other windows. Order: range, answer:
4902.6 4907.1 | 2.97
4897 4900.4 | 3.01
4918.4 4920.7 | 2.84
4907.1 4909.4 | 2.76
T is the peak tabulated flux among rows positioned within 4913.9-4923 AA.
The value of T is 2.95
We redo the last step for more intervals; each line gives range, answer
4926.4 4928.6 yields 2.8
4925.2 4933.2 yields 2.93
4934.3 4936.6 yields 2.78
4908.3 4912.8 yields 3.05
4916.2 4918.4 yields 2.86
